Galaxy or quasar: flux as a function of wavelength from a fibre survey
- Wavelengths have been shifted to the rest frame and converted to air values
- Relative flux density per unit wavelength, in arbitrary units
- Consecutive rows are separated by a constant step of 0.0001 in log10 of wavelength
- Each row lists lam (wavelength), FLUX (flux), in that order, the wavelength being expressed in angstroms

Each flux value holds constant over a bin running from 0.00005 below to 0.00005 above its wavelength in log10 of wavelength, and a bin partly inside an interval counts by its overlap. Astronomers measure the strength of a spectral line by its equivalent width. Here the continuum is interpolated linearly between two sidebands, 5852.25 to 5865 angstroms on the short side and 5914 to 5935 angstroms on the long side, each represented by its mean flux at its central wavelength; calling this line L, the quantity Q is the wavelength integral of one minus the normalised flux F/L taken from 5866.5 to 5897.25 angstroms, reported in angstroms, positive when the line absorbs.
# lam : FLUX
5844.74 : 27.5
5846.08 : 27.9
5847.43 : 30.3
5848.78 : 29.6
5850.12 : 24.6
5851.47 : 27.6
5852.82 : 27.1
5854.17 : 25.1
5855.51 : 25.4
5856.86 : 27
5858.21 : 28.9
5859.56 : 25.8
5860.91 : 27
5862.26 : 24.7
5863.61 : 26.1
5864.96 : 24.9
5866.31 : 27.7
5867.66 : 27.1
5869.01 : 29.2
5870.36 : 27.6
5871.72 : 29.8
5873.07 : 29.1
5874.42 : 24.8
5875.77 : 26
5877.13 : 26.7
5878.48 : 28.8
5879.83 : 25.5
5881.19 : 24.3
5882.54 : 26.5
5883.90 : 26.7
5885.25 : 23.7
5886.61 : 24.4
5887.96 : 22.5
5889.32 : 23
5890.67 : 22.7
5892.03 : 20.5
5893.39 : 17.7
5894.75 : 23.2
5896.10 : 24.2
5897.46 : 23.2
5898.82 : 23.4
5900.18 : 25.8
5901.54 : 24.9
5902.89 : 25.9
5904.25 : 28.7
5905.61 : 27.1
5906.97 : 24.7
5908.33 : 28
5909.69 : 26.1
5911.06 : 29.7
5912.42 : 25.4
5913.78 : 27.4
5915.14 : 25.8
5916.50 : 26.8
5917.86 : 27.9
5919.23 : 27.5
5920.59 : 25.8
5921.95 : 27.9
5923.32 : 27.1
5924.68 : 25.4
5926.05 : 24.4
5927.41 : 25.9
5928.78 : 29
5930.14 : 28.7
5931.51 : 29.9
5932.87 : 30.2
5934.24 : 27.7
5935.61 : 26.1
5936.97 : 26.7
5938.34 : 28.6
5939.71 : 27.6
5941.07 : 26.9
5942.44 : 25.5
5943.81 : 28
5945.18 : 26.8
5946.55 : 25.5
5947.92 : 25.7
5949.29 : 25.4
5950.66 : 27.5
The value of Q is 1.7 angstroms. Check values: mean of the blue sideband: 26.3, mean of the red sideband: 27.3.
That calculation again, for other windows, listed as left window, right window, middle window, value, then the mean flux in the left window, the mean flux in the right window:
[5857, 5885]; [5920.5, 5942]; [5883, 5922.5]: 2.81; 26.8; 27.4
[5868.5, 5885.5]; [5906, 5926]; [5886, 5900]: 2.21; 26.9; 26.7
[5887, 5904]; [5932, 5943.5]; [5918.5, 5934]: -0.65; 23.3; 27.5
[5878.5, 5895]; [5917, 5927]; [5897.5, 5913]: -0.65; 23.6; 26.6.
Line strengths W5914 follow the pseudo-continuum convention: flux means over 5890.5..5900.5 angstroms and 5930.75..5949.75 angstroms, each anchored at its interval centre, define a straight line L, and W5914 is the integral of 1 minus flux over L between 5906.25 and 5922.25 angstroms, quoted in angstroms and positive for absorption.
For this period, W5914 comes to -1.61 angstroms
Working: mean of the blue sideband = 22.4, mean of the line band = 26.9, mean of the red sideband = 27.2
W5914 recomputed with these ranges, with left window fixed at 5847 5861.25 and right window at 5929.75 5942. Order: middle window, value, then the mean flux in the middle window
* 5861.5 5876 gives 0.1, 27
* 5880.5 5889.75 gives 1.0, 24.5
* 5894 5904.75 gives 1.1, 24.8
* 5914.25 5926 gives 0.5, 26.7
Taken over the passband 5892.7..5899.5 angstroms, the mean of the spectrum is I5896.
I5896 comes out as 22.3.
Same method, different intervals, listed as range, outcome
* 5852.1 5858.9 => 26.7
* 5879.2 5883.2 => 25.4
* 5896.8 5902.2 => 24.3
